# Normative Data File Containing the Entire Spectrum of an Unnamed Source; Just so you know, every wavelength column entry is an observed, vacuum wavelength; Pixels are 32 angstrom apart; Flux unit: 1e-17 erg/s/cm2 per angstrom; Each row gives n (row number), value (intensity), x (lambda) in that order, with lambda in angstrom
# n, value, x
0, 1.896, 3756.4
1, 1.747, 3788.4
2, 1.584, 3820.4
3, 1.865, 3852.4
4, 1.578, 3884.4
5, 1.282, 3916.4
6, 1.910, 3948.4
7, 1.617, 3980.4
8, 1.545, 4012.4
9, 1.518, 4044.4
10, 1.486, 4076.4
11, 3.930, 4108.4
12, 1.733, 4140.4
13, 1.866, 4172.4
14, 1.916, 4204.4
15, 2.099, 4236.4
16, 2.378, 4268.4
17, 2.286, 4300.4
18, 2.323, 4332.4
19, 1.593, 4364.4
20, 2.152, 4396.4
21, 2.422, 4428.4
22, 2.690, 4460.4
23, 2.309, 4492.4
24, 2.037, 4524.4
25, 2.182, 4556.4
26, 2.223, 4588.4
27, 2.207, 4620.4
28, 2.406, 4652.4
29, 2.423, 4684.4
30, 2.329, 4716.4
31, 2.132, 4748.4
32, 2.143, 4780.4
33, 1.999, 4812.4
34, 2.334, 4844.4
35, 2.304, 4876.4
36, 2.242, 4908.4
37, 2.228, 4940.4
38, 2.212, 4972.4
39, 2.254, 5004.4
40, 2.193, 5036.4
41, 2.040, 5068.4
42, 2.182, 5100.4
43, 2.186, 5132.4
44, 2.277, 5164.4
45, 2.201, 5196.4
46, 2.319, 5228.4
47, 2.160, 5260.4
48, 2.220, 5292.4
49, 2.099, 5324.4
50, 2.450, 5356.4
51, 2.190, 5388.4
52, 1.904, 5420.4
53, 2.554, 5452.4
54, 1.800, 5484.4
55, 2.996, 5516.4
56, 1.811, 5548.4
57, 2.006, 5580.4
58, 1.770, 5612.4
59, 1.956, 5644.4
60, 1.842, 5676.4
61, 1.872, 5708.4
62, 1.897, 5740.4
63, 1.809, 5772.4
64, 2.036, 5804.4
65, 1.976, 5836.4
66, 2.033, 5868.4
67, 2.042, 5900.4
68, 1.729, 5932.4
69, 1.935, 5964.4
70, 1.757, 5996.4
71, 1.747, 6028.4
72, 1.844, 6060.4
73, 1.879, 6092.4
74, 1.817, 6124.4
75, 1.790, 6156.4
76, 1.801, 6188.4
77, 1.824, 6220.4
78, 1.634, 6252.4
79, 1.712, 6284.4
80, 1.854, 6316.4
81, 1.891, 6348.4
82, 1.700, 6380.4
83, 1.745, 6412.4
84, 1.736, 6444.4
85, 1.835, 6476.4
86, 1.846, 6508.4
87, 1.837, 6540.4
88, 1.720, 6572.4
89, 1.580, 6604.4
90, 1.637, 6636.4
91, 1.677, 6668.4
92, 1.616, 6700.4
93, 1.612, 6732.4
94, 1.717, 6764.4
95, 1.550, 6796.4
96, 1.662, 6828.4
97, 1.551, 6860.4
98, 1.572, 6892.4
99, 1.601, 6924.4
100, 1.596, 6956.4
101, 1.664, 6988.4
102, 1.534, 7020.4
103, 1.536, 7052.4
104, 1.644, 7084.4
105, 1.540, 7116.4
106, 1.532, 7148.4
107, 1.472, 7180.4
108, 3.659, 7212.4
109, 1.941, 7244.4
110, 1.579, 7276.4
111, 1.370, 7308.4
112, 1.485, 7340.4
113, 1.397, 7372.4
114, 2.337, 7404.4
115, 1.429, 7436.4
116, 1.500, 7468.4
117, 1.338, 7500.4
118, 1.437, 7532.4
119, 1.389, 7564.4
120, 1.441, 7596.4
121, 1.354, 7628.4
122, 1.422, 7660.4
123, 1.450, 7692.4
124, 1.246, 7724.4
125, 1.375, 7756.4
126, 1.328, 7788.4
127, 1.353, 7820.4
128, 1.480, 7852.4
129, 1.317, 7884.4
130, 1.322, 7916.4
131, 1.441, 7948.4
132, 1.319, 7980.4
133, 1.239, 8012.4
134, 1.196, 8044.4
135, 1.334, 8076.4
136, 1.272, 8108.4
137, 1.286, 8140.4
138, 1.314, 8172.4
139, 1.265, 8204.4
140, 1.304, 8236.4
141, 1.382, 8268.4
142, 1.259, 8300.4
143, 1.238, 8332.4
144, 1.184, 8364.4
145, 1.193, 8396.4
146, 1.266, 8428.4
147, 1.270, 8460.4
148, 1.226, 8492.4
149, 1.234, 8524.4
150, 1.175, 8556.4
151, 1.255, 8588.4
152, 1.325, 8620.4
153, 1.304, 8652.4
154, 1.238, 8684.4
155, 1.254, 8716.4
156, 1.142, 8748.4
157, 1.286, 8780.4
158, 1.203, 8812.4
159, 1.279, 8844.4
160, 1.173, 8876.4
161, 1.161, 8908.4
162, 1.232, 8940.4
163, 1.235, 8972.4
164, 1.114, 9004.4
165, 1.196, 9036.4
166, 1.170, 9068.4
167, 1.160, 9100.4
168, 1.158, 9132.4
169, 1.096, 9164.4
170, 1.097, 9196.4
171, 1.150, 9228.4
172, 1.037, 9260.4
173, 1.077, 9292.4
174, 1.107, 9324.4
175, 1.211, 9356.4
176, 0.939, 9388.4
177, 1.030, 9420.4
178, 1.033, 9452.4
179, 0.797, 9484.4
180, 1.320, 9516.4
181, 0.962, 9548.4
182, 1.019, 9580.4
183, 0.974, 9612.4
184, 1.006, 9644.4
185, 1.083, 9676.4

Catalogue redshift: 0.10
